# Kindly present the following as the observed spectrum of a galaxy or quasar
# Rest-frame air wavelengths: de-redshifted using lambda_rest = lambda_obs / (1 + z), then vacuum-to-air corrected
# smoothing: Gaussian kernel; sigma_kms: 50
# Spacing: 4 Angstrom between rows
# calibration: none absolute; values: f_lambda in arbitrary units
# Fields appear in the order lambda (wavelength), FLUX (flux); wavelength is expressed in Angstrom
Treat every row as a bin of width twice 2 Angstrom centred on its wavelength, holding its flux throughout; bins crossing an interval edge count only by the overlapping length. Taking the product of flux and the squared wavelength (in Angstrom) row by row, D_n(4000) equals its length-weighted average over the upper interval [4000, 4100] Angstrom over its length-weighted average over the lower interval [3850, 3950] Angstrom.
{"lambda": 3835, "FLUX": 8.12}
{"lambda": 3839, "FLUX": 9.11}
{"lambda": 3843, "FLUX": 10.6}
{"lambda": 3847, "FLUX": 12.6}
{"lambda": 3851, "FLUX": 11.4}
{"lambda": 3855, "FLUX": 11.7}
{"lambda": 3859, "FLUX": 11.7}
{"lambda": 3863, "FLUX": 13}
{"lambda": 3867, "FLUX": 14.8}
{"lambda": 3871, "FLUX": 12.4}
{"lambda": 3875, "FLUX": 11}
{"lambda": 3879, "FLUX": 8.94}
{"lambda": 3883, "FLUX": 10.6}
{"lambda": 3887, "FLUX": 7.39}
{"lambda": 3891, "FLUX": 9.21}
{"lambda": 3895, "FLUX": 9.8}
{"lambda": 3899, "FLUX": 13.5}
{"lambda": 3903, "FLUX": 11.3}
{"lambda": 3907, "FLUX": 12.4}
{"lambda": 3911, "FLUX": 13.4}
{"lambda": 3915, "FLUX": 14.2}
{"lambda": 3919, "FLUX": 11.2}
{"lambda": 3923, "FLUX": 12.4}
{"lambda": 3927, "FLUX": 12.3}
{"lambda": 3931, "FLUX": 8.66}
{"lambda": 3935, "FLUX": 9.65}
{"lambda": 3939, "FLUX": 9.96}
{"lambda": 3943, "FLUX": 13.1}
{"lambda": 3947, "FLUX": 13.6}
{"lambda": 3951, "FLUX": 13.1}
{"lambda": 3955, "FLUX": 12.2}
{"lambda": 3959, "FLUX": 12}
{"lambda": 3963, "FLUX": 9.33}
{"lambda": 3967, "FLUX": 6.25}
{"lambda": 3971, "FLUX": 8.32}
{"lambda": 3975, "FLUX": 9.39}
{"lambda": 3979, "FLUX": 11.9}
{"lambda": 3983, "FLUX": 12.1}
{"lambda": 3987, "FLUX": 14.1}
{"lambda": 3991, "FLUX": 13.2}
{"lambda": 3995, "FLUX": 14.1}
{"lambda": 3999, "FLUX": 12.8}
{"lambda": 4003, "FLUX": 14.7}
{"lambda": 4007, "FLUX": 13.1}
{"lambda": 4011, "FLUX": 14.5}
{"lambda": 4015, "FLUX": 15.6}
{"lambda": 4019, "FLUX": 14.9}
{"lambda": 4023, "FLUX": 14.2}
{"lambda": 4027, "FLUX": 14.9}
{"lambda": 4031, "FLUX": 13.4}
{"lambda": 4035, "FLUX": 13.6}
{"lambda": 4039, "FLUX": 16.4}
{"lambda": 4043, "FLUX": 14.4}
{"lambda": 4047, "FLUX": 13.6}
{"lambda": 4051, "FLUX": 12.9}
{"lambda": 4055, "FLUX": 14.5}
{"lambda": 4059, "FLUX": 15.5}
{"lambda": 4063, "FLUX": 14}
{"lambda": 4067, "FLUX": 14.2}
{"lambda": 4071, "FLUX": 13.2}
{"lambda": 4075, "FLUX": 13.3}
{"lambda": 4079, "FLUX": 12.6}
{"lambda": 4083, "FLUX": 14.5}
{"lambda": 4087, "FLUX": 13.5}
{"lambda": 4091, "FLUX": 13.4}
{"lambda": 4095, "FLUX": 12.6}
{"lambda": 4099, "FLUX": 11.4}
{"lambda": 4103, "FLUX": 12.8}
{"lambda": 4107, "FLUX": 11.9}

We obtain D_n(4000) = 1.31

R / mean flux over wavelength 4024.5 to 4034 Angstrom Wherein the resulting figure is 14.1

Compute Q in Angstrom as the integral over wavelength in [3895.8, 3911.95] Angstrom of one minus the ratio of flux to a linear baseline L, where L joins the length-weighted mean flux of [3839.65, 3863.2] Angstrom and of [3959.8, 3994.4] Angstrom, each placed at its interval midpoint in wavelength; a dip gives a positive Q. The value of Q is -1.6 Angstrom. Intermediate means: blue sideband 11.6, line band 12.4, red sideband 10.8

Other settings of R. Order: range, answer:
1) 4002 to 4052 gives 14.3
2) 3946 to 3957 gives 12.9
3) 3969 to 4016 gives 12.8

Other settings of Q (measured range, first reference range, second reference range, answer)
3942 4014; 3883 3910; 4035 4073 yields 2.44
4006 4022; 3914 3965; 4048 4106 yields -2.53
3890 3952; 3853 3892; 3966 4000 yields -2.67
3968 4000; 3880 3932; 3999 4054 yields 3.53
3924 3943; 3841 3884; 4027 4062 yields 3.23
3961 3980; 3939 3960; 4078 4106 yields 5.63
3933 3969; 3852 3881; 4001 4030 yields 6.34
